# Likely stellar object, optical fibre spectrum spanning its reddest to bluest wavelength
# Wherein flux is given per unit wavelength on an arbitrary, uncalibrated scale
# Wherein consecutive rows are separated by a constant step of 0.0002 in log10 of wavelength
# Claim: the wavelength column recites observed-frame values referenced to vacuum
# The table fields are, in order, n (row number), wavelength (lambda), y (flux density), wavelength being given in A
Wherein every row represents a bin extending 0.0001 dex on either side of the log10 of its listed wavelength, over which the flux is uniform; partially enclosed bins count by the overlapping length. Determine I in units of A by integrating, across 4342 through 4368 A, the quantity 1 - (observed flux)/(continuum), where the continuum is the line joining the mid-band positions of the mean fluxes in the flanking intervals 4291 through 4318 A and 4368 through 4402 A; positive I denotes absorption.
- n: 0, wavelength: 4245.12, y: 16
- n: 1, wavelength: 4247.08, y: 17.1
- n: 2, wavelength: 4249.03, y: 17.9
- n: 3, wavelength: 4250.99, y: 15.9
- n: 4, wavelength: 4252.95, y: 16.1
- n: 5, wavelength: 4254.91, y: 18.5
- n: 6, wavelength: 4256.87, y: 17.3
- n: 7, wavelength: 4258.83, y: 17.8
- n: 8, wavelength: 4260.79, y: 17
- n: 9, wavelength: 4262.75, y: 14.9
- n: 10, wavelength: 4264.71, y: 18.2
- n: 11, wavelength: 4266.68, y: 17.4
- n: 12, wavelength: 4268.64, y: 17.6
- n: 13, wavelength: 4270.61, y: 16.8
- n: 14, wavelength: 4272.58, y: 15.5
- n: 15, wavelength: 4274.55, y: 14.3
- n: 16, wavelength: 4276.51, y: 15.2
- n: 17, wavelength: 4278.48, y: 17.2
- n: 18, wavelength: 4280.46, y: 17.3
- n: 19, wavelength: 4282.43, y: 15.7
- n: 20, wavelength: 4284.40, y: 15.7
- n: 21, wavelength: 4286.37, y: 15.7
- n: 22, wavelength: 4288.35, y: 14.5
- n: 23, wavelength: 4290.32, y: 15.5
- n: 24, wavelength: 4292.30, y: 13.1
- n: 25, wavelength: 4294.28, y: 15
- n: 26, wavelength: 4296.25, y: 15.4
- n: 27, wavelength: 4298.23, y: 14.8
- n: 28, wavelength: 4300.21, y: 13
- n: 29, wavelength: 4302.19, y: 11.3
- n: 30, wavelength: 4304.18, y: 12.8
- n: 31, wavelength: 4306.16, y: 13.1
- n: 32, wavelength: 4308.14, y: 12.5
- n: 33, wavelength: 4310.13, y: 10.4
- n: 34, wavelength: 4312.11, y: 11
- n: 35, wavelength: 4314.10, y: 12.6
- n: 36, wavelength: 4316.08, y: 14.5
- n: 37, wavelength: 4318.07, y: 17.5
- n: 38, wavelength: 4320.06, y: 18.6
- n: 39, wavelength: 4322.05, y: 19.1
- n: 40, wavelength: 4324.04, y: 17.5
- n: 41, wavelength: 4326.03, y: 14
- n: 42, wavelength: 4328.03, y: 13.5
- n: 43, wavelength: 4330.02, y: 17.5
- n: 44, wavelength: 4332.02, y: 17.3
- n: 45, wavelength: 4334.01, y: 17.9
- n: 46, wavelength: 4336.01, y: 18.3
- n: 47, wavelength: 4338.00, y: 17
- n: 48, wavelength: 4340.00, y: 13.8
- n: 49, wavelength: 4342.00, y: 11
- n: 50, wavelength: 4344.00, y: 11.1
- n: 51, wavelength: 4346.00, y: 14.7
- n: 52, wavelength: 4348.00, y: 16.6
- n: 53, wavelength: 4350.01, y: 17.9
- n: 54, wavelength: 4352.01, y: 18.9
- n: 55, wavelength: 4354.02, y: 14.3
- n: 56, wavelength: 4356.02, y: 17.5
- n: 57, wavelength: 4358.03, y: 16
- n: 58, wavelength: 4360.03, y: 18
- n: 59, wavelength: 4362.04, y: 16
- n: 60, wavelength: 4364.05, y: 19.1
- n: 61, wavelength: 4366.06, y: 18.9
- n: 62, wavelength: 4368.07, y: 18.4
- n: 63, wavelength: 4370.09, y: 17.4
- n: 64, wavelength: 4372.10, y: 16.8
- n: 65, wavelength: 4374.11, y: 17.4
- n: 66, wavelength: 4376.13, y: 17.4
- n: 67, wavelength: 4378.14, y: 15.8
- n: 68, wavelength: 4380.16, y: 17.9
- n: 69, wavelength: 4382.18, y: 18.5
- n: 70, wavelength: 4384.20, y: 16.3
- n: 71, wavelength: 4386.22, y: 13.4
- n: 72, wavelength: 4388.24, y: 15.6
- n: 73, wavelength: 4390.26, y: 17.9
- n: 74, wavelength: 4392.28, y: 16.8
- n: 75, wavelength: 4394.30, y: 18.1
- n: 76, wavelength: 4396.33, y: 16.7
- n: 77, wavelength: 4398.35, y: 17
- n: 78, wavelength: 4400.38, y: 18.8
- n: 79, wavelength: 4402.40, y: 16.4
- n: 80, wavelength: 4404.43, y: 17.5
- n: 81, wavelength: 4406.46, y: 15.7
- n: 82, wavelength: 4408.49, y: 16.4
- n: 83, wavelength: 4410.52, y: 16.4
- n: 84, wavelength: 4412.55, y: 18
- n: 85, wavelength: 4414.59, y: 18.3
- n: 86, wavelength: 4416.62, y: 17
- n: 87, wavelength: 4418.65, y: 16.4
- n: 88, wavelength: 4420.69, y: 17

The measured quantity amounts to -1.3 A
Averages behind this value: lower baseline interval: 13.2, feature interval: 16.4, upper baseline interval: 17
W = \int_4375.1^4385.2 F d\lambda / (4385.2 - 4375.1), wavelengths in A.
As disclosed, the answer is 17.2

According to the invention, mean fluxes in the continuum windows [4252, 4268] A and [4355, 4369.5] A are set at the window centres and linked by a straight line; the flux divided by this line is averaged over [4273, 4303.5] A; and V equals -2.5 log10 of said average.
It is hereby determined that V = 0.16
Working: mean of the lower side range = 17.2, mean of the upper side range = 17.7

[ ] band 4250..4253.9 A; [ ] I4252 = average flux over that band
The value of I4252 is 16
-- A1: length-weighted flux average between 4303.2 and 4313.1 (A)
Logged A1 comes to 12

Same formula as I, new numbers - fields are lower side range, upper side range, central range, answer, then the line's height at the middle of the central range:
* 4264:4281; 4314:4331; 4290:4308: 3.0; 16.4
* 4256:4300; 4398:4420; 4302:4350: 4.4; 16.4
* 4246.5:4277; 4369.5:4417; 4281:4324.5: 6.0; 16.8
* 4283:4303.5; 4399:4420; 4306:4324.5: 0.3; 14.9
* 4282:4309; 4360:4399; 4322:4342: -1.0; 15.4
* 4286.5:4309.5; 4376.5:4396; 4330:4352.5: -1.0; 15.2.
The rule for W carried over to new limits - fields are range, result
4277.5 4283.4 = 16.7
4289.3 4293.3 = 14.3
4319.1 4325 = 18.4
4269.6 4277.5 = 15.5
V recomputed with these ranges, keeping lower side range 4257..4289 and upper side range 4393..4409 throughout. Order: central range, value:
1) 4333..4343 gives 0.07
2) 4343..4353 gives 0.06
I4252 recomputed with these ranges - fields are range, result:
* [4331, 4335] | 17.6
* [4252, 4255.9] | 17.3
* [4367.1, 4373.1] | 17.5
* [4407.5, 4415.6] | 17.3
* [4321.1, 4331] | 16.3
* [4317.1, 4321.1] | 18.1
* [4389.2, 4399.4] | 17.3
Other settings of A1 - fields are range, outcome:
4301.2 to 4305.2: 12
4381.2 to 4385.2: 17.4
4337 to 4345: 13.2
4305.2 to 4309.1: 12.8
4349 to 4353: 18.4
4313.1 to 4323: 16.4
